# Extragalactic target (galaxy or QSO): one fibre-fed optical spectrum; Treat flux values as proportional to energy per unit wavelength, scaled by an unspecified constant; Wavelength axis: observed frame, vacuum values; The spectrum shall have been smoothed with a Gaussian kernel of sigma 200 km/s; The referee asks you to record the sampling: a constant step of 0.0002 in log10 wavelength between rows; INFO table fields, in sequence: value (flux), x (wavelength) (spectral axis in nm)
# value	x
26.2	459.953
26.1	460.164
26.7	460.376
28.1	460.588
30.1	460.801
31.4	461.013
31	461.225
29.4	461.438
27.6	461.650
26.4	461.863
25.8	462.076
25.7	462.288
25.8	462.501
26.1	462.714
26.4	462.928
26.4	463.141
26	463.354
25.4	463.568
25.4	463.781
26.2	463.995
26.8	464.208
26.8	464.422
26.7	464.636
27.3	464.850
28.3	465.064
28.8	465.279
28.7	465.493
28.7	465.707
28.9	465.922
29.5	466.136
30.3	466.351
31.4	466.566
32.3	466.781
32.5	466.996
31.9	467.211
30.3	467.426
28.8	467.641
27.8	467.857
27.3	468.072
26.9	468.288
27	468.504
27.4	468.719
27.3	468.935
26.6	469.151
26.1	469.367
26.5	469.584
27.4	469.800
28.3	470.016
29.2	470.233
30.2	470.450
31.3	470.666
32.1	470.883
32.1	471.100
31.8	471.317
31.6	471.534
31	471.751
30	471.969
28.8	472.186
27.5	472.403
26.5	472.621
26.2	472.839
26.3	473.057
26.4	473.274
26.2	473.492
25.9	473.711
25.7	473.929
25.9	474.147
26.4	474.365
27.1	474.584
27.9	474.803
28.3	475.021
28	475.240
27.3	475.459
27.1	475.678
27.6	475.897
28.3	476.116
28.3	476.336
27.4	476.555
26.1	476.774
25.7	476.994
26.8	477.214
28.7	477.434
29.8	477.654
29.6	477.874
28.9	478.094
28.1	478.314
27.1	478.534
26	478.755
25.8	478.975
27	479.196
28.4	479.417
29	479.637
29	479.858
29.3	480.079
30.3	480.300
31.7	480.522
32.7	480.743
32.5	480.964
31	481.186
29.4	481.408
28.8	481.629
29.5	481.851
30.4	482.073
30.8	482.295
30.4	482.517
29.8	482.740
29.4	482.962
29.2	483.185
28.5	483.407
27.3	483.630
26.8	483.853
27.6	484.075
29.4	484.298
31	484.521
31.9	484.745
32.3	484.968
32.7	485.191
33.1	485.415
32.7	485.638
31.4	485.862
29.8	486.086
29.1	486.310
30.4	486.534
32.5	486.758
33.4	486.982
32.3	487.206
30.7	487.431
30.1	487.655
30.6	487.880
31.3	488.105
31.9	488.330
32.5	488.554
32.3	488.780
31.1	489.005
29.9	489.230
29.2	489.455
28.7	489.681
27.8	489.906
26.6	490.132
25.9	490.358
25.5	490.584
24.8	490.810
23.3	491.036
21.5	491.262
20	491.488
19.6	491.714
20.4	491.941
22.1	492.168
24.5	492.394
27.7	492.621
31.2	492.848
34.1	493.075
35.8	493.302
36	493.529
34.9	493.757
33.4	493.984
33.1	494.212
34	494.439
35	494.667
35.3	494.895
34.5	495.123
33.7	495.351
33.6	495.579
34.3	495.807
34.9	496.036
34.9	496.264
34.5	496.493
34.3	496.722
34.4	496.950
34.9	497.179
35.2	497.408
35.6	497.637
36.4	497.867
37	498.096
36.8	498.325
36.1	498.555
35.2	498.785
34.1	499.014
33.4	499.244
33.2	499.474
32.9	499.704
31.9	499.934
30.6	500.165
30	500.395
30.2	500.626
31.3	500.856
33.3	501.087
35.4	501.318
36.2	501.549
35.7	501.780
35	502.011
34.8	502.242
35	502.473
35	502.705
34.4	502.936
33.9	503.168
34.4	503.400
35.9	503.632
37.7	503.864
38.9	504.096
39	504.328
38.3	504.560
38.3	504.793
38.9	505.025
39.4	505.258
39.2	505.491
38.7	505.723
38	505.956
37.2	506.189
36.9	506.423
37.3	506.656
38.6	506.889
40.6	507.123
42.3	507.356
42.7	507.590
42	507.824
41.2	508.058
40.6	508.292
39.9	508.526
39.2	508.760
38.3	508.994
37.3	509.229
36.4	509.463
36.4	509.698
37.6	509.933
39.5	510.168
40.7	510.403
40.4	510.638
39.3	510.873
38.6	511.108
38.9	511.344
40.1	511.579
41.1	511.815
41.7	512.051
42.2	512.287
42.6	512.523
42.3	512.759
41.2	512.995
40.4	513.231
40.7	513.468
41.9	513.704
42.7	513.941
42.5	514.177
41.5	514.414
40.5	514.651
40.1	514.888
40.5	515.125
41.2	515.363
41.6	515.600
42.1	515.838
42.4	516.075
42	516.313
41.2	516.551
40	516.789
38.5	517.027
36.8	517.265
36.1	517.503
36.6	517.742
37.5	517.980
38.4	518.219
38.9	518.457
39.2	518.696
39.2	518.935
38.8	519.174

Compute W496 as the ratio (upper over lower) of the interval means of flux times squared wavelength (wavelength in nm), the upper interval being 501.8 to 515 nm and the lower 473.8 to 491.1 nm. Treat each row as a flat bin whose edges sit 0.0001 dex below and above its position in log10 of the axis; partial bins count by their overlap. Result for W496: 1.49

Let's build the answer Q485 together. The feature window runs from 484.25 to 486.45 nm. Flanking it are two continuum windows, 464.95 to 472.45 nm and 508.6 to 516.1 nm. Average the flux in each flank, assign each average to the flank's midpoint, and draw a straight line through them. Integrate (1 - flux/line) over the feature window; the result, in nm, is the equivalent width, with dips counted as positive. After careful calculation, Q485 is 0.14 nm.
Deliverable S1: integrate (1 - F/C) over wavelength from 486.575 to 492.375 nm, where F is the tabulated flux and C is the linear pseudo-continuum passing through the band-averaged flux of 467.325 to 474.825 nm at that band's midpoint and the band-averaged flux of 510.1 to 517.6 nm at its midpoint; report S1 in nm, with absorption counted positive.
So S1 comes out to 0.99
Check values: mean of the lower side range 28.1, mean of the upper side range 40.7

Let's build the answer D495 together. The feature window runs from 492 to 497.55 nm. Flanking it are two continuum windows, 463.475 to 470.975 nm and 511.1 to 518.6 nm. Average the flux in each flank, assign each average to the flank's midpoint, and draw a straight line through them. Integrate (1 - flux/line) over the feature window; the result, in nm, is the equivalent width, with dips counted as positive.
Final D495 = 0.37 nm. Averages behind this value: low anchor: 28.5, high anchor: 40.4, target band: 33.1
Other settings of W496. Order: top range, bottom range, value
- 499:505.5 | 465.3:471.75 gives 1.37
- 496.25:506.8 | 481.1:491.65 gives 1.28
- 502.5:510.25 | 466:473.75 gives 1.54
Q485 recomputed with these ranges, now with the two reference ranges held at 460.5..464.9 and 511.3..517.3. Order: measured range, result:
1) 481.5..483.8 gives 0.23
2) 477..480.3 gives 0.35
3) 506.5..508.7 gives -0.07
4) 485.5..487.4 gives 0.12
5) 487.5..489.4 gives 0.17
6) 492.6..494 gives 0.07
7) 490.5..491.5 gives 0.33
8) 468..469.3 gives 0.08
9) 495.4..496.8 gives 0.07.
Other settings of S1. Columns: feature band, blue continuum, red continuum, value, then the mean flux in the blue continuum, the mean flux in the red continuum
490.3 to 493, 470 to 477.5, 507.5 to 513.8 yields 0.792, 28.1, 40.1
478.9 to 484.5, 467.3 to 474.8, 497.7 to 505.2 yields 0.205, 28.1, 35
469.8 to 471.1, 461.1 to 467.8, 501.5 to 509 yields -0.024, 28.1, 38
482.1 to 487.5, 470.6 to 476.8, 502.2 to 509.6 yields 0.182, 28.1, 38.2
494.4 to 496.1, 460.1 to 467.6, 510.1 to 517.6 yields 0.076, 28.2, 40.7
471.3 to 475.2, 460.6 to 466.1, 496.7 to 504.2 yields 0.225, 27.5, 34.5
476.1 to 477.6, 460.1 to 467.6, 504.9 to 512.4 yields 0.194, 28.2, 39.4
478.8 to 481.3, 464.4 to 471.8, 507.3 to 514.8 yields 0.207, 29.1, 40.4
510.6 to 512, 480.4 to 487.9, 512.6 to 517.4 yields -0.001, 30.6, 41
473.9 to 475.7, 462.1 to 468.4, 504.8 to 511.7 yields 0.198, 28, 39.2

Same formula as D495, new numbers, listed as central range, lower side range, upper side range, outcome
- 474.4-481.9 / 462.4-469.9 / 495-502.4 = 0.438 nm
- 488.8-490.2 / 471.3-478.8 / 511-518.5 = 0.136 nm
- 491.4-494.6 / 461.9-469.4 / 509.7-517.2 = 0.548 nm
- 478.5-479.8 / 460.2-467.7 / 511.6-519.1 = 0.185 nm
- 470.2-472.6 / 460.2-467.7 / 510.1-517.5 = -0.026 nm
